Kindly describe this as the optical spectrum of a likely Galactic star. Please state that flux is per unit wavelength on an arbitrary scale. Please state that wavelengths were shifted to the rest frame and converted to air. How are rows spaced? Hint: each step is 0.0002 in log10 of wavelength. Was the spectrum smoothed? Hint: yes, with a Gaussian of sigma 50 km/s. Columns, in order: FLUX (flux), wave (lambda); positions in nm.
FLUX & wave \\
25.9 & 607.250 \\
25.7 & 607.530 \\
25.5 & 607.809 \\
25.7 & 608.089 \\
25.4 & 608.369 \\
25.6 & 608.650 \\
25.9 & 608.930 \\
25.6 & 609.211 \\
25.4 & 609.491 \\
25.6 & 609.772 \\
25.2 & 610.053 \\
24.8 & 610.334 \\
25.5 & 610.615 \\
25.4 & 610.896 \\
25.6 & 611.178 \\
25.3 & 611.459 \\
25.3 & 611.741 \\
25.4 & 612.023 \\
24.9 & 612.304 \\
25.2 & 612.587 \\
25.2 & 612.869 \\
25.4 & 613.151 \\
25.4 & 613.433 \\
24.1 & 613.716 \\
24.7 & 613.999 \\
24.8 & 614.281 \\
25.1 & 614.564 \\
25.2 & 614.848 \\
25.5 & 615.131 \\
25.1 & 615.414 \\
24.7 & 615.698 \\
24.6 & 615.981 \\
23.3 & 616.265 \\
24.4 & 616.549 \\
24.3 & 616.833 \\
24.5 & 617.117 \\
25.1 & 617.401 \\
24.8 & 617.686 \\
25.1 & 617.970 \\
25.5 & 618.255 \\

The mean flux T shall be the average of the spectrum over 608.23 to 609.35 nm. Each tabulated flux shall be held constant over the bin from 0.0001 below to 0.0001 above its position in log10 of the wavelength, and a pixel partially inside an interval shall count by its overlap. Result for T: 25.6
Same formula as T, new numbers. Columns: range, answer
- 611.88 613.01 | 25.2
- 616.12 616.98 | 24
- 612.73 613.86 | 25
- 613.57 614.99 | 24.8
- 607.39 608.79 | 25.6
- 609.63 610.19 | 25.4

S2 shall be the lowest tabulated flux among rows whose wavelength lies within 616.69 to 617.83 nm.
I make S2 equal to 24.3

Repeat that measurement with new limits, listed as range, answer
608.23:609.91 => 25.4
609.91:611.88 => 24.8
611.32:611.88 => 25.3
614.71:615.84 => 24.7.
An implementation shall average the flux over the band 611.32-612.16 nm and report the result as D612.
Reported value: 25.3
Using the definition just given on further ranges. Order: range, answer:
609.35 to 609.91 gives 25.5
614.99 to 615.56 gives 25.3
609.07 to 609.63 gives 25.5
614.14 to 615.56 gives 25.1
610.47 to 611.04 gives 25.4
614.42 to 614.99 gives 25.1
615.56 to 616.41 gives 24.2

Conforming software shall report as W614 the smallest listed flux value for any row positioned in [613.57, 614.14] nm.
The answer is 24.1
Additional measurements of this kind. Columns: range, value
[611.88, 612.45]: 24.9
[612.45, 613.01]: 25.2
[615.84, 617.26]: 23.3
